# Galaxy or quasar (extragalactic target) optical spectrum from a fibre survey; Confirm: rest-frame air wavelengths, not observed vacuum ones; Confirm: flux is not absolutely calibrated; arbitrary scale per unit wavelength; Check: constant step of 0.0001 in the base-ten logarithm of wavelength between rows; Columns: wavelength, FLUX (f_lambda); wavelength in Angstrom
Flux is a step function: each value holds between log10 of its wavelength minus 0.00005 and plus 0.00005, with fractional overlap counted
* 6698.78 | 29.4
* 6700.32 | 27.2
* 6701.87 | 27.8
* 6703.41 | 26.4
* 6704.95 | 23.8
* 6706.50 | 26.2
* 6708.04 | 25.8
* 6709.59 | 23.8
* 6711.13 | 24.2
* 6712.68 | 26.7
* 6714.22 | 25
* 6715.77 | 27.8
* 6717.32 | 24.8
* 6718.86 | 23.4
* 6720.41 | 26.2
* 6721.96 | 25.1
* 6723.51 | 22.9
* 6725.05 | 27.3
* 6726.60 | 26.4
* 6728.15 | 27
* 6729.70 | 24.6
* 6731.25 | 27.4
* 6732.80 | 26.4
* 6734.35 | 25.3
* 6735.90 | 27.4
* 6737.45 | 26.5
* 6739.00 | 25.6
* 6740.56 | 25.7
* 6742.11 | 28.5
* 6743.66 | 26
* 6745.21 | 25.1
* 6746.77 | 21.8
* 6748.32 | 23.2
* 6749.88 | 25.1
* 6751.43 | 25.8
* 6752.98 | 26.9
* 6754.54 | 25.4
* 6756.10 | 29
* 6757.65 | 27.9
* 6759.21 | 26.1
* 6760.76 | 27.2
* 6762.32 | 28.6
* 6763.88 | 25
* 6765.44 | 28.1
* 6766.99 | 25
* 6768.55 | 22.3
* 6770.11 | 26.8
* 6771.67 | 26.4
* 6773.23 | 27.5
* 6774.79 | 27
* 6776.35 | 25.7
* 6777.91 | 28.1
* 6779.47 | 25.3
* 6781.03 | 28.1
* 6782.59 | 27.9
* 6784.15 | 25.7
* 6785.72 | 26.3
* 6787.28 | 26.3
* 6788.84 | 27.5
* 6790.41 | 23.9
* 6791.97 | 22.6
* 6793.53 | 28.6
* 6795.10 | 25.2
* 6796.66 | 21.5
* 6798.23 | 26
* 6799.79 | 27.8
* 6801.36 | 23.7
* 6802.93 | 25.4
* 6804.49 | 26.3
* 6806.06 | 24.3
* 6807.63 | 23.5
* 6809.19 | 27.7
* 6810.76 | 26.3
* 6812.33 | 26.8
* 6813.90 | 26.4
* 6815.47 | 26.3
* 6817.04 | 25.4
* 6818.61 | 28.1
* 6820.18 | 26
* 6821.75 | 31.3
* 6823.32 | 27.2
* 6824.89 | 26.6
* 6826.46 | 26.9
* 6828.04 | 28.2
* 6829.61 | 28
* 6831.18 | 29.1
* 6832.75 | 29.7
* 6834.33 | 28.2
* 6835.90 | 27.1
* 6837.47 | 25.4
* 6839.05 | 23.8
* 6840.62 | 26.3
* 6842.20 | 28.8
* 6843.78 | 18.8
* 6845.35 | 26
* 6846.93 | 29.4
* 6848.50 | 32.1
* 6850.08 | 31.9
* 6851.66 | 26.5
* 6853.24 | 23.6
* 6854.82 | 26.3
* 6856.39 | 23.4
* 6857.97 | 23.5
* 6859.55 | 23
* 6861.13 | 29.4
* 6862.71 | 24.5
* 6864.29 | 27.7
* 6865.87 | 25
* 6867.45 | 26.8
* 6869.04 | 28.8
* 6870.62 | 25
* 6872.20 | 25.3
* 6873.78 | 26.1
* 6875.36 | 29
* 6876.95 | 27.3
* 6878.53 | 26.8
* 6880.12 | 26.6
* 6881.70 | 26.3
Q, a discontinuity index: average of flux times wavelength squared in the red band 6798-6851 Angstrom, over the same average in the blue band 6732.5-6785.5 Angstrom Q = 1.05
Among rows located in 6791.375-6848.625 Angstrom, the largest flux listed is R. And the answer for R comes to 32.1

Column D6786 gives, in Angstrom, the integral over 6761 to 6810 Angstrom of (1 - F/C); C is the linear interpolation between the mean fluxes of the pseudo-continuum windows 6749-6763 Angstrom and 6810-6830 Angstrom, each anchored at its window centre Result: 1.9 Angstrom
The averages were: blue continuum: 26.9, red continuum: 27.2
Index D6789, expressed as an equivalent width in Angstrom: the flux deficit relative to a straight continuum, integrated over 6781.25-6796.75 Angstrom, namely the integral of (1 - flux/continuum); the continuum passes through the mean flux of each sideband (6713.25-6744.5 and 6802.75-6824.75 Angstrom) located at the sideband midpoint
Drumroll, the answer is 0.32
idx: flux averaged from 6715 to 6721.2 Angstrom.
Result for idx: 25.5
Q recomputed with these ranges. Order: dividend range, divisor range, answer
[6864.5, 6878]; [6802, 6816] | 1.05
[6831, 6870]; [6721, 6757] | 1.06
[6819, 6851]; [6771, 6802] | 1.07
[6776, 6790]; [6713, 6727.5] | 1.07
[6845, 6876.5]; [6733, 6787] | 1.05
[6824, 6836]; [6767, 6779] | 1.09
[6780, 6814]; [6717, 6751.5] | 1.03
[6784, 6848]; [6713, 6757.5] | 1.04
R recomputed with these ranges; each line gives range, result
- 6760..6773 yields 28.6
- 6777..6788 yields 28.1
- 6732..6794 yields 29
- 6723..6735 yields 27.4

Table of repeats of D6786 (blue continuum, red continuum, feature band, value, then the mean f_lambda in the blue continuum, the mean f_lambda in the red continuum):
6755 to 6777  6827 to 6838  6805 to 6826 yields 0.8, 26.6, 28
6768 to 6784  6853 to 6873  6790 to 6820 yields 0.7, 26.5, 25.6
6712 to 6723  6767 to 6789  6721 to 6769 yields -0.1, 25.5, 26.4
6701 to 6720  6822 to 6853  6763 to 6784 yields 0.0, 25.5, 27.4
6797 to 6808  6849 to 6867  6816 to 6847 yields -1.6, 25.2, 26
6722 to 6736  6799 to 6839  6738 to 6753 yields 0.5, 26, 26.8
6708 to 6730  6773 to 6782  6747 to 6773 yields 0.4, 25.4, 26.9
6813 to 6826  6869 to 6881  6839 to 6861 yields 0.7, 27.2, 26.7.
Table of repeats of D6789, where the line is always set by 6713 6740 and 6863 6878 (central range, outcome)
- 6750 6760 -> -0.3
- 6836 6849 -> 0.1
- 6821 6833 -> -0.8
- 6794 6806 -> 0.5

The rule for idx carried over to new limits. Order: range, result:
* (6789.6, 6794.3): 25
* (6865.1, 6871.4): 26.4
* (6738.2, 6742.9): 26.6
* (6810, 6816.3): 26.4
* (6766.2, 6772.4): 25.1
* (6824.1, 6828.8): 27.2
